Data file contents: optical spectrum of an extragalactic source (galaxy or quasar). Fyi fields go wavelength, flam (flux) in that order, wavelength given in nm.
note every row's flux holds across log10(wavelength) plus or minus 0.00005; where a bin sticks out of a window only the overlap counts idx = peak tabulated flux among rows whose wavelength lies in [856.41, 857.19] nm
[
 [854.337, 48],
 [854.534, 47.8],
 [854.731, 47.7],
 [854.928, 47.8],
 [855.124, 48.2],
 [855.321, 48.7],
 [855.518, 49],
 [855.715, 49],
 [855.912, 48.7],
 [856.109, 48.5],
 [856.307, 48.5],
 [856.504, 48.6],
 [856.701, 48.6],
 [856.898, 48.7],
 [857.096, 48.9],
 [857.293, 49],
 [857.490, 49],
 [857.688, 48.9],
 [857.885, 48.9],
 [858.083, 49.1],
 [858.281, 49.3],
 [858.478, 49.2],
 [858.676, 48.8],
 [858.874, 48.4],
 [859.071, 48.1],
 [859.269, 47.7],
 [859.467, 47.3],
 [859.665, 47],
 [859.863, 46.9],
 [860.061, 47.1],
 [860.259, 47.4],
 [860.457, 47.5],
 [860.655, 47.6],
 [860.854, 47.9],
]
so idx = 48.9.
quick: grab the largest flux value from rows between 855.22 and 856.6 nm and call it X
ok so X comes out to 49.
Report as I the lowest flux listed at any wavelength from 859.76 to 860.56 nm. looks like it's 46.9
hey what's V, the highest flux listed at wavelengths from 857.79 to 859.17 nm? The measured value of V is 49.3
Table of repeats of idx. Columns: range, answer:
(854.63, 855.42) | 48.7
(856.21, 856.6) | 48.6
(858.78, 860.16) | 48.4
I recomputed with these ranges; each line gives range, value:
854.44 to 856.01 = 47.7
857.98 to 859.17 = 48.1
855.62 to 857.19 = 48.5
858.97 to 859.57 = 47.3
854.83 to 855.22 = 47.8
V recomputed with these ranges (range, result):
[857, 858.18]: 49.1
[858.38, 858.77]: 49.2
